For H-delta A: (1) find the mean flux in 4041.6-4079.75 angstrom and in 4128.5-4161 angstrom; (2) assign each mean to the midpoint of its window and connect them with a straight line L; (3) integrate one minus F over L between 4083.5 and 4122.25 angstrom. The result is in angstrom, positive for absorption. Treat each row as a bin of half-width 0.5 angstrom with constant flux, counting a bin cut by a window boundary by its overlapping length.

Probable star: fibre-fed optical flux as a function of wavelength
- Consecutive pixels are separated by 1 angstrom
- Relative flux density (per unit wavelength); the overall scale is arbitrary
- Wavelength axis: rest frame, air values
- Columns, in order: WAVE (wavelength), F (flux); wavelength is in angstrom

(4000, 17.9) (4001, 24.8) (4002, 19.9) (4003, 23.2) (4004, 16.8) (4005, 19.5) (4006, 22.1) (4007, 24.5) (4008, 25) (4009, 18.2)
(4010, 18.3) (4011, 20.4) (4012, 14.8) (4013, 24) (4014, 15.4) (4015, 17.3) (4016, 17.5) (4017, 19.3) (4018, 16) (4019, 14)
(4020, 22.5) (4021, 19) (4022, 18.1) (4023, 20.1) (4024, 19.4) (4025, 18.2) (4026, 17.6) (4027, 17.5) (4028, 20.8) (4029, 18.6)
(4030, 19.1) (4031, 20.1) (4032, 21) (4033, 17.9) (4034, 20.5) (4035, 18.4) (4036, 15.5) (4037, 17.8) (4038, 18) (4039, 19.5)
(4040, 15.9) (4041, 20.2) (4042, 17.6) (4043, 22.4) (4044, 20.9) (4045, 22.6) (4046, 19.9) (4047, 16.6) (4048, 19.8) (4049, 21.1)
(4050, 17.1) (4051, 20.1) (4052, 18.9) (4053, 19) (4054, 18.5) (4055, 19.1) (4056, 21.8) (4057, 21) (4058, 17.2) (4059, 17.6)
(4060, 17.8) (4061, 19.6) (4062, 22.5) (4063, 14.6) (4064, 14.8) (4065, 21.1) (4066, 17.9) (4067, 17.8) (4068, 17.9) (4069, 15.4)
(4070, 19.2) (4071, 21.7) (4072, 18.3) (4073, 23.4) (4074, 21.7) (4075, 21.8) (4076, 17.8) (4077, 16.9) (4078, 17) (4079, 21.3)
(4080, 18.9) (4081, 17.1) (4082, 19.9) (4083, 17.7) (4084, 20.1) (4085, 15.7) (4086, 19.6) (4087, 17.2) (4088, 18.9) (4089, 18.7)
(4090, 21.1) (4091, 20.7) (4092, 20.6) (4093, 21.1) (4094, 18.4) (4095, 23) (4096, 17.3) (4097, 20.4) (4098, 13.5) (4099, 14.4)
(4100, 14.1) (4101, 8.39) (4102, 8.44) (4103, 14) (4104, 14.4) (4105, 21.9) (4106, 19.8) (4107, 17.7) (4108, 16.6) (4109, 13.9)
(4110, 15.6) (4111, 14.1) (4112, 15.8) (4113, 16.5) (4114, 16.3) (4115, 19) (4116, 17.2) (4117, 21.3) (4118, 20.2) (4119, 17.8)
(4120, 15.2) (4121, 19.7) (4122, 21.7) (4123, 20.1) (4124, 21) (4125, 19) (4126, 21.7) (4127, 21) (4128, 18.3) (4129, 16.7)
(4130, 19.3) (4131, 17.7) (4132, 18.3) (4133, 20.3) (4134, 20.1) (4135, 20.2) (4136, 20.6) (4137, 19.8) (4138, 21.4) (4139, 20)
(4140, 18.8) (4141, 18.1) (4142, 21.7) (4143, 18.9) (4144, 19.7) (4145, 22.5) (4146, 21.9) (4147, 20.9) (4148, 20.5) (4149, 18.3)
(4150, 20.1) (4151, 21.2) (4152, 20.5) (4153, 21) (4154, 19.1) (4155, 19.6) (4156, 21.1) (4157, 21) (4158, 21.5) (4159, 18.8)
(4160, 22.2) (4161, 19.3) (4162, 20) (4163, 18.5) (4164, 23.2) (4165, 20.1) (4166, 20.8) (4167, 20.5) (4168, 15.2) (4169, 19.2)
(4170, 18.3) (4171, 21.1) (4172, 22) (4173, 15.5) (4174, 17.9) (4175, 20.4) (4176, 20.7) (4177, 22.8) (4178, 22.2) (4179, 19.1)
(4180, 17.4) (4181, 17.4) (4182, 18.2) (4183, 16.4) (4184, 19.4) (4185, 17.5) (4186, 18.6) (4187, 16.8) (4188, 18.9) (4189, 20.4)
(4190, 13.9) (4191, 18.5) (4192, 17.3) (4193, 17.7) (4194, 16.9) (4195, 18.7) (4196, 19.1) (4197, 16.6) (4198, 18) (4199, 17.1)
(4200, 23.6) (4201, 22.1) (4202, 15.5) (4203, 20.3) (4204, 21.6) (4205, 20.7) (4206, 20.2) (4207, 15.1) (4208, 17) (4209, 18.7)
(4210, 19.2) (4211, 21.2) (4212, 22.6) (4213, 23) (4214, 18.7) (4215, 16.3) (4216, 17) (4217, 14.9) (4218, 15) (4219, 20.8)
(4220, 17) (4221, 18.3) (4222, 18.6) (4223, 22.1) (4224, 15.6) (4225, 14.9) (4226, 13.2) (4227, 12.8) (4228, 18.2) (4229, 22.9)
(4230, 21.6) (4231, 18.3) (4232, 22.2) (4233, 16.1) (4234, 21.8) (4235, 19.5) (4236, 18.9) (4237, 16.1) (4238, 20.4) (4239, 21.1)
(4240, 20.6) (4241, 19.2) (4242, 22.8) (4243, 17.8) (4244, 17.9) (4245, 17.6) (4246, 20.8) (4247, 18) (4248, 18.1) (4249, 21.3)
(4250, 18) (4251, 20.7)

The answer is 4.4 angstrom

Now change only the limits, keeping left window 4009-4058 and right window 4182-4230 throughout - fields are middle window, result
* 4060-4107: 1.4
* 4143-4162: -2.0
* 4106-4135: 0.4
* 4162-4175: -0.7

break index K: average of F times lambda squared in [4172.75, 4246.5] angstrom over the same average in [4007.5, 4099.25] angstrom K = 1.1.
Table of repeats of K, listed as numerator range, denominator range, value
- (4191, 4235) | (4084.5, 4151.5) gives 1.05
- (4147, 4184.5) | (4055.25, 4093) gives 1.09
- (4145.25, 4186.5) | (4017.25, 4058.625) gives 1.11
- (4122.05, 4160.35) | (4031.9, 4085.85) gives 1.10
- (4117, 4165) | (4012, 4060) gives 1.11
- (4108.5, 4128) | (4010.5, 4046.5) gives 1.01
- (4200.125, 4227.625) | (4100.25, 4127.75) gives 1.11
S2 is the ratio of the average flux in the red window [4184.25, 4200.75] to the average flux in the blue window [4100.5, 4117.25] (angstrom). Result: 1.1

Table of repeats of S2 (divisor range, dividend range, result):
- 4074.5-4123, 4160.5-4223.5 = 1.07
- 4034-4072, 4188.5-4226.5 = 0.97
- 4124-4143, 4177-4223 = 0.95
